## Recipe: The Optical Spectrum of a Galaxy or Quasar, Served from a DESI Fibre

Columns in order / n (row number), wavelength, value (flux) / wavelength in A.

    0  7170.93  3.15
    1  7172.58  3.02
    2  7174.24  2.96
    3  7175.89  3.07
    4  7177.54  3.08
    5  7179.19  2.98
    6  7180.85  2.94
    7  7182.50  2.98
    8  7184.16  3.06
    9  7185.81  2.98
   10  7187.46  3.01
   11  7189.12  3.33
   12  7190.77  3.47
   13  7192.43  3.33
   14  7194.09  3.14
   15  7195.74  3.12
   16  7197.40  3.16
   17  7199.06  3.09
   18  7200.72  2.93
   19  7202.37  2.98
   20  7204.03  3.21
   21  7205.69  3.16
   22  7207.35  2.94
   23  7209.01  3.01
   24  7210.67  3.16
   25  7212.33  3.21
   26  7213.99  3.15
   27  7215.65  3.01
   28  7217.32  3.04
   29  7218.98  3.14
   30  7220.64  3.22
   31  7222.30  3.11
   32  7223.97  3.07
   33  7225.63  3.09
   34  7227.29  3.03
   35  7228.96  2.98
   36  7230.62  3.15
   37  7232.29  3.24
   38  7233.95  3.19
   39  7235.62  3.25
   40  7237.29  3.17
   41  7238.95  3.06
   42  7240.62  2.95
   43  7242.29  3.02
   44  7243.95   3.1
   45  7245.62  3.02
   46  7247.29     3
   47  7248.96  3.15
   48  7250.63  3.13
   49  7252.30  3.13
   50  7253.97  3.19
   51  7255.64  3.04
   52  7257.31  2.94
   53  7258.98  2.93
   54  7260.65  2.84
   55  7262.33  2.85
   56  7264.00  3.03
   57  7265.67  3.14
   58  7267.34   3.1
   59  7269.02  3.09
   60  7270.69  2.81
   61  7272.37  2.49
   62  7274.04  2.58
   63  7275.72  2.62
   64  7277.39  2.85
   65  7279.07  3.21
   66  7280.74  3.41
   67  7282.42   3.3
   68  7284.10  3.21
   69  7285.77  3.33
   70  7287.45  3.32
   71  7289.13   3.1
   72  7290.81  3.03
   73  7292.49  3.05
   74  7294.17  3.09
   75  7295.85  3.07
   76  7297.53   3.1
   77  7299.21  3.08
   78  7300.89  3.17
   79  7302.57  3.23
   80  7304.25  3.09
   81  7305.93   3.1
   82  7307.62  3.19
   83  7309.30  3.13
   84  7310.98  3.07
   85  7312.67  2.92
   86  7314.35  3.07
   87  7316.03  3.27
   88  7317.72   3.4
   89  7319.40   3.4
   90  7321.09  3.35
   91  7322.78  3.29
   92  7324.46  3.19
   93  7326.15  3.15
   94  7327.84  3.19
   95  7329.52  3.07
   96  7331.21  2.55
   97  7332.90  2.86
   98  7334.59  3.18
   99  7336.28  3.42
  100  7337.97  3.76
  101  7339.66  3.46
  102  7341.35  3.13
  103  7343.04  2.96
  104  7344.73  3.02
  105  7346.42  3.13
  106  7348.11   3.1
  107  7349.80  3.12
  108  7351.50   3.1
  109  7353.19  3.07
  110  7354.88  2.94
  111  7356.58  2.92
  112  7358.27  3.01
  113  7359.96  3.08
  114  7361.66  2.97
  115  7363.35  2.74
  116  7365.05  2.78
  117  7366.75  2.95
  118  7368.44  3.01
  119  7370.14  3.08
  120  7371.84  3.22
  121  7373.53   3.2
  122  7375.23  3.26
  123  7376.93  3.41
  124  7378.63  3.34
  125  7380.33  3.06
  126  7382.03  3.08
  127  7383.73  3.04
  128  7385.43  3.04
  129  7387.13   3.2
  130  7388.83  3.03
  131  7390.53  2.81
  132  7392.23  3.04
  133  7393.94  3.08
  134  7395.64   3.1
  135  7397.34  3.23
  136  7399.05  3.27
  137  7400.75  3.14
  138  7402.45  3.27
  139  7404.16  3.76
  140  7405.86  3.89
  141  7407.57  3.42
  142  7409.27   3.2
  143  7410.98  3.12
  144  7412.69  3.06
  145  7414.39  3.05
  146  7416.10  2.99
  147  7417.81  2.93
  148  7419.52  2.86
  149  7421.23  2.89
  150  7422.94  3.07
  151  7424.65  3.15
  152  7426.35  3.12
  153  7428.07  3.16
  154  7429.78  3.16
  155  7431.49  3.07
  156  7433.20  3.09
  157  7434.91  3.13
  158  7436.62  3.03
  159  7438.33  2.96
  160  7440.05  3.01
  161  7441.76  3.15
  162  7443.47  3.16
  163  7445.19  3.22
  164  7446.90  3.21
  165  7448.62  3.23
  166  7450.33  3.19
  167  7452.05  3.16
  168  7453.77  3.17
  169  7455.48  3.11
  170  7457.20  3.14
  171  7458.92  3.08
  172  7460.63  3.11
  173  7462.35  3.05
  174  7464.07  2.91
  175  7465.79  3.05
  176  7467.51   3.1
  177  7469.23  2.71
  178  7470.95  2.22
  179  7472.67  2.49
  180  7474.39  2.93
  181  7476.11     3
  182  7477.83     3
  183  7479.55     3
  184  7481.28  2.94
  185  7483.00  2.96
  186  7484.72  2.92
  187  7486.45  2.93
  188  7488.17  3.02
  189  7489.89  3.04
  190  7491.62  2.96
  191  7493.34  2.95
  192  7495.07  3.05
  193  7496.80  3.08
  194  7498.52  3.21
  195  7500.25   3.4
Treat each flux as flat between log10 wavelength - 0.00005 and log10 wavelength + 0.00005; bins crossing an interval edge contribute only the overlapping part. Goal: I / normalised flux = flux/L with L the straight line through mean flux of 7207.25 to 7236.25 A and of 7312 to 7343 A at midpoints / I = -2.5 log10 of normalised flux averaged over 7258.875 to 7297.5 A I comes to 0.048 mag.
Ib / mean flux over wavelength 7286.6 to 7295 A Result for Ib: 3.12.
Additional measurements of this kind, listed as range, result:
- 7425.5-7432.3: 3.13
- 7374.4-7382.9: 3.23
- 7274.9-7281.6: 3.03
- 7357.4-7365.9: 2.92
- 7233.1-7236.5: 3.22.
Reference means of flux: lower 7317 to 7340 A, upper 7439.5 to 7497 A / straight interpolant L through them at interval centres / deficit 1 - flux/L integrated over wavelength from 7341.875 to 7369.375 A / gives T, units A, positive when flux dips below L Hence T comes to 1.6 A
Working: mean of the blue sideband 3.23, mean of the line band 3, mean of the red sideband 3.01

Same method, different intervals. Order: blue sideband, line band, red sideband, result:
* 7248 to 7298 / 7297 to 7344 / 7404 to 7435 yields -1.5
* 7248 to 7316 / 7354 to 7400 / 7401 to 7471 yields 0.4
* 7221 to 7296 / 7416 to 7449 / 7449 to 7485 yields -1.1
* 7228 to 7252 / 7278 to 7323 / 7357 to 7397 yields -1.4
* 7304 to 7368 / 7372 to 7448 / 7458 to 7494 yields -3.5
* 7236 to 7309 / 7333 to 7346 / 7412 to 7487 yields -0.9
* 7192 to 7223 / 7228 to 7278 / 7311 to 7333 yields 1.9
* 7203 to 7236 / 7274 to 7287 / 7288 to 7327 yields 0.2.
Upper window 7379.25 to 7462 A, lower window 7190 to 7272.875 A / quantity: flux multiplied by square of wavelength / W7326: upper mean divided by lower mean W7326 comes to 1.1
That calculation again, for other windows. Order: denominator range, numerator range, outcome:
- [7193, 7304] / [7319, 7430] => 1.05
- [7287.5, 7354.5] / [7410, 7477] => 1.00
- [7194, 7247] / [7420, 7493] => 1.04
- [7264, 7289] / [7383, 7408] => 1.10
